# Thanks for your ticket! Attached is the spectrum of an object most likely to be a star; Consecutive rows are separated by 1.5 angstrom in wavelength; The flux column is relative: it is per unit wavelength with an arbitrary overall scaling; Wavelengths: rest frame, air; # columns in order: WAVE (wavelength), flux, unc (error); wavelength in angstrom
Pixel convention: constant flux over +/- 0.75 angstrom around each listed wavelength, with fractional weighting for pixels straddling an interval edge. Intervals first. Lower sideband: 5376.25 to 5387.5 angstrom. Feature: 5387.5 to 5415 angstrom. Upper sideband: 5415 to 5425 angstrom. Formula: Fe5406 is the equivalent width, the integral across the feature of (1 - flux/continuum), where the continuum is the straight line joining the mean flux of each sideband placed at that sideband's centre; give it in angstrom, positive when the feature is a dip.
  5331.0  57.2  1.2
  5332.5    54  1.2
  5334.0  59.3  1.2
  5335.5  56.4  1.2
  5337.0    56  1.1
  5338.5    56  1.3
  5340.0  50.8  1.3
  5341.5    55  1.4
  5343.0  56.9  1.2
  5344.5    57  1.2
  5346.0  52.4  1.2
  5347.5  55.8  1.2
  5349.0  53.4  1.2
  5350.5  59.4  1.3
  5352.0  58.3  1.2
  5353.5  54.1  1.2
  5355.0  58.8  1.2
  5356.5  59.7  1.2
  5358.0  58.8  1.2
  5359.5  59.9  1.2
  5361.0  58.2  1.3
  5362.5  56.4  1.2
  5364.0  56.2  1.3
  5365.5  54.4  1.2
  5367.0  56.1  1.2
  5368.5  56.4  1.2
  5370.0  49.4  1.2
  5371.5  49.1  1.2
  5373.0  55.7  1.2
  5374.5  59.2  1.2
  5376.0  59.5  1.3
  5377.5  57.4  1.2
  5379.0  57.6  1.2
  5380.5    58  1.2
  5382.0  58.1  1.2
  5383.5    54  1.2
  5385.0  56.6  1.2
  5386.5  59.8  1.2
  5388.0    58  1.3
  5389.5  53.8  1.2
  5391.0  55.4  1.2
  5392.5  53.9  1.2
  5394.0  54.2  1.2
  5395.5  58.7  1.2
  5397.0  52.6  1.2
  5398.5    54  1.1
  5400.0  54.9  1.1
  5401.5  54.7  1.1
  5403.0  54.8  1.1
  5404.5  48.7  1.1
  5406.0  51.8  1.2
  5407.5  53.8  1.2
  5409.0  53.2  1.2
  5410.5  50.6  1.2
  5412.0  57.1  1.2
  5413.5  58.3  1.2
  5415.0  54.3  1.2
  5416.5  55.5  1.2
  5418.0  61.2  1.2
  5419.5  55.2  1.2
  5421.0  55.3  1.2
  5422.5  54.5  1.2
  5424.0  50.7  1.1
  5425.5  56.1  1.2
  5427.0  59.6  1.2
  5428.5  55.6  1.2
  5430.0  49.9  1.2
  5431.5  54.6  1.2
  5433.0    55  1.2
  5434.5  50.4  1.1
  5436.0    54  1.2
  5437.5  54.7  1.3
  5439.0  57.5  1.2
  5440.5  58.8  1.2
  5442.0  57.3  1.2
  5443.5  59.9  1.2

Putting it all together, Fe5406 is 1.00 angstrom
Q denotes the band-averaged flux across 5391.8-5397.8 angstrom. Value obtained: 54.9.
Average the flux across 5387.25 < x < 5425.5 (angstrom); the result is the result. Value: 54.6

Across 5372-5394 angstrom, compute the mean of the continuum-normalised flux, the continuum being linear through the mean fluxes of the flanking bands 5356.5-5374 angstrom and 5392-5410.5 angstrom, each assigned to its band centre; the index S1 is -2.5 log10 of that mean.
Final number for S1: -0.04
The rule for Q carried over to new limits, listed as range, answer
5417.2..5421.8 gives 57.2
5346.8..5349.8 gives 54.7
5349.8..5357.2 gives 58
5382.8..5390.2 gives 56.5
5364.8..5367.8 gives 55.3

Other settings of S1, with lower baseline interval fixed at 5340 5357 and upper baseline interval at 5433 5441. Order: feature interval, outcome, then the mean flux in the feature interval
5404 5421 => 0.013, 54.6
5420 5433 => 0.010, 54.6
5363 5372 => 0.041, 53.8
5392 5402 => 0.015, 54.7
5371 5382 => -0.022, 56.9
